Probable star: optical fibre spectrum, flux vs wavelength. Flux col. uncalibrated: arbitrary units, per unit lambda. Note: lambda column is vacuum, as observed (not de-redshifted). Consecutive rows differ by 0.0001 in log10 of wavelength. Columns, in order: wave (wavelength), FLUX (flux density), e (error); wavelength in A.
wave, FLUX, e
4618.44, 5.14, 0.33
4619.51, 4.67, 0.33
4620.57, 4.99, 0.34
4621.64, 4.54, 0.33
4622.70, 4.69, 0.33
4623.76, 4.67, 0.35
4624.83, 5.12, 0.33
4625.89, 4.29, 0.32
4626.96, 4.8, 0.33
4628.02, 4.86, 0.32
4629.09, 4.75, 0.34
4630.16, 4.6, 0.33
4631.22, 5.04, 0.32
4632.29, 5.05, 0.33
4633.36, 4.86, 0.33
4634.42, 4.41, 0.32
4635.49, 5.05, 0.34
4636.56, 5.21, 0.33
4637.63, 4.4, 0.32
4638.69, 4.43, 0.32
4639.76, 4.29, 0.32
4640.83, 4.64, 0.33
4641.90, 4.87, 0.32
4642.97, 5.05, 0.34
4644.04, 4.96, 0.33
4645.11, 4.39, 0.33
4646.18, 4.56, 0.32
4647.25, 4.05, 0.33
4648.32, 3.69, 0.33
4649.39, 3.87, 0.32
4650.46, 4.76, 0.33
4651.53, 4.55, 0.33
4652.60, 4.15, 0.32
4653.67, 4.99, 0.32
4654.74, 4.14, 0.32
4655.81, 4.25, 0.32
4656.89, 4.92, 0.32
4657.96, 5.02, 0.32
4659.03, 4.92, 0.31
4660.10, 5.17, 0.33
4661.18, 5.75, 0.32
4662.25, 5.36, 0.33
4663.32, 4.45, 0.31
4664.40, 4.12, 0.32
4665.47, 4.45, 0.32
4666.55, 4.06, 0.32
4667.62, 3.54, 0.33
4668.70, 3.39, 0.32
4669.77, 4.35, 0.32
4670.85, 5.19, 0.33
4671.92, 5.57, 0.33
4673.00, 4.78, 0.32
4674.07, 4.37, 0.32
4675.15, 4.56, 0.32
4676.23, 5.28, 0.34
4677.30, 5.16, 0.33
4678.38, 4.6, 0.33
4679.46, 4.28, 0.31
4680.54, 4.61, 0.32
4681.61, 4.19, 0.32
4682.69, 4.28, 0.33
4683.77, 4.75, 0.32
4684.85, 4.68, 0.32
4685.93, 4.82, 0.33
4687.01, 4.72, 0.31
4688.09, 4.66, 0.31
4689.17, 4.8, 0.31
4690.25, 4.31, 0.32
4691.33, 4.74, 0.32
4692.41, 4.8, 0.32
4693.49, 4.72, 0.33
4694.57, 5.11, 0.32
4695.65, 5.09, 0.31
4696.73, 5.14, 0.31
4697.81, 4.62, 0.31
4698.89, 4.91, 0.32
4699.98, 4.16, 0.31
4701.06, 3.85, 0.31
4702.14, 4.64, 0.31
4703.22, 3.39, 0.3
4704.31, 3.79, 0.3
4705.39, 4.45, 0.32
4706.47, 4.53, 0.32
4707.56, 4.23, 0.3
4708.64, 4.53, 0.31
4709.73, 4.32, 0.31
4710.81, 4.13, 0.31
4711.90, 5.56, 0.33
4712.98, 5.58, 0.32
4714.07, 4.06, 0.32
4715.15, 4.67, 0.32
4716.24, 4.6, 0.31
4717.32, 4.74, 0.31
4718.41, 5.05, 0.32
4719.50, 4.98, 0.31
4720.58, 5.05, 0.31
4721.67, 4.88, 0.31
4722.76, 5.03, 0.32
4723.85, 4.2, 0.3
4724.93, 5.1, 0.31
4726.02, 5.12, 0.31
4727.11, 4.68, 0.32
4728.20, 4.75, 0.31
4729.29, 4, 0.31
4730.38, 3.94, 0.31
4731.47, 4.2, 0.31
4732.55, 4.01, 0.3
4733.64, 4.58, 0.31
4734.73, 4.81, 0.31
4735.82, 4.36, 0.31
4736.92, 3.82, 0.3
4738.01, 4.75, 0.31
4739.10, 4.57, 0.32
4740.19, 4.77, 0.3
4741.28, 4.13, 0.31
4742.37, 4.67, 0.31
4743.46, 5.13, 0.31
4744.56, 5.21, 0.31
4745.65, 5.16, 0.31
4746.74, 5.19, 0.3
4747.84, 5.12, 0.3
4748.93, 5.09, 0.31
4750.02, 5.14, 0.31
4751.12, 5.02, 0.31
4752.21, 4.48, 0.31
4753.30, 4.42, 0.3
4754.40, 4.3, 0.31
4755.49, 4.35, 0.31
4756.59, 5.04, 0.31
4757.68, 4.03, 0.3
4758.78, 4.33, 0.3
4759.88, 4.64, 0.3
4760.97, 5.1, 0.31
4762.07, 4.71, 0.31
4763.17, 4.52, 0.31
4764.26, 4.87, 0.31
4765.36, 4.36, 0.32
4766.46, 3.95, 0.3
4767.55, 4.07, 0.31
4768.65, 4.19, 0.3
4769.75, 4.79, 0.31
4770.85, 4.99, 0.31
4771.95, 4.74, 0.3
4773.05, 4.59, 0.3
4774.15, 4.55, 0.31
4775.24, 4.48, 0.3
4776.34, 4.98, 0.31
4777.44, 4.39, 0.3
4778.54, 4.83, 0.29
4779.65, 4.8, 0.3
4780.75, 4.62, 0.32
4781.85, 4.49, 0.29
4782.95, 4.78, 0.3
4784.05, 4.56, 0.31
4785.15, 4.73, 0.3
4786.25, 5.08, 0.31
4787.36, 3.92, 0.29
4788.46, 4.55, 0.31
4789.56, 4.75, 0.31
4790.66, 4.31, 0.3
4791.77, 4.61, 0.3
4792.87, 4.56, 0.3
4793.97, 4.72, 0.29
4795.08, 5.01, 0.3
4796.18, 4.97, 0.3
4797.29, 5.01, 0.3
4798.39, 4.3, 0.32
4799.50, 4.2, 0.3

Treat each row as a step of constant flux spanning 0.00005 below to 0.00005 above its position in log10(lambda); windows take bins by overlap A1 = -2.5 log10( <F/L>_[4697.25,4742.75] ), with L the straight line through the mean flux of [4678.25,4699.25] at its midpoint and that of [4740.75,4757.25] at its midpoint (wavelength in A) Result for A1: 0.05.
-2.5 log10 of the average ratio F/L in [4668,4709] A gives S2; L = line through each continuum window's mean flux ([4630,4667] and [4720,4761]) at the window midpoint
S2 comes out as 0.02 mag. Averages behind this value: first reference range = 4.64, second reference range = 4.66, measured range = 4.58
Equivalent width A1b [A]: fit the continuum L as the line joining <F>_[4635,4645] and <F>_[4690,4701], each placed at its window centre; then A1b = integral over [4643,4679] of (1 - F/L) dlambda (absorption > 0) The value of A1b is 1.1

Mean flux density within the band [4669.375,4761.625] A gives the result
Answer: 4.65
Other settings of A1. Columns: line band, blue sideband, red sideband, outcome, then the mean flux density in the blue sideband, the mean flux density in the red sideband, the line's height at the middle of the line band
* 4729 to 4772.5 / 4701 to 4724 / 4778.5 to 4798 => 0.01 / 4.58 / 4.68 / 4.63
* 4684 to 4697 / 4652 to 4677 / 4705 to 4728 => -0.02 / 4.65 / 4.74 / 4.69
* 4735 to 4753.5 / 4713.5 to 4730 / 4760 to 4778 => -0.03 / 4.72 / 4.58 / 4.65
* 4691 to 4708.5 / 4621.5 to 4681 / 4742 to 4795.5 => 0.03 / 4.64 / 4.67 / 4.65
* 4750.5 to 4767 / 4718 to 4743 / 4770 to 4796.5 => 0.02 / 4.58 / 4.67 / 4.63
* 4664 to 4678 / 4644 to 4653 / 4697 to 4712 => -0.05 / 4.3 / 4.34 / 4.32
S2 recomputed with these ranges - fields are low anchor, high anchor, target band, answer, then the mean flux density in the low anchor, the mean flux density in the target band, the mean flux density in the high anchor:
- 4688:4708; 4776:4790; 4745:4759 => -0.04 mag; 4.52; 4.76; 4.65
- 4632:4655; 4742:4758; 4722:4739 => 0.07 mag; 4.56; 4.5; 4.84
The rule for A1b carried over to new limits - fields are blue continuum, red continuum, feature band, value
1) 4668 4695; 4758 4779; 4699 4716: 0.82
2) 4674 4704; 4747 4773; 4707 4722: -0.40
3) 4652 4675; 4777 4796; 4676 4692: -0.10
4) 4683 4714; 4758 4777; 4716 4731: -0.44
